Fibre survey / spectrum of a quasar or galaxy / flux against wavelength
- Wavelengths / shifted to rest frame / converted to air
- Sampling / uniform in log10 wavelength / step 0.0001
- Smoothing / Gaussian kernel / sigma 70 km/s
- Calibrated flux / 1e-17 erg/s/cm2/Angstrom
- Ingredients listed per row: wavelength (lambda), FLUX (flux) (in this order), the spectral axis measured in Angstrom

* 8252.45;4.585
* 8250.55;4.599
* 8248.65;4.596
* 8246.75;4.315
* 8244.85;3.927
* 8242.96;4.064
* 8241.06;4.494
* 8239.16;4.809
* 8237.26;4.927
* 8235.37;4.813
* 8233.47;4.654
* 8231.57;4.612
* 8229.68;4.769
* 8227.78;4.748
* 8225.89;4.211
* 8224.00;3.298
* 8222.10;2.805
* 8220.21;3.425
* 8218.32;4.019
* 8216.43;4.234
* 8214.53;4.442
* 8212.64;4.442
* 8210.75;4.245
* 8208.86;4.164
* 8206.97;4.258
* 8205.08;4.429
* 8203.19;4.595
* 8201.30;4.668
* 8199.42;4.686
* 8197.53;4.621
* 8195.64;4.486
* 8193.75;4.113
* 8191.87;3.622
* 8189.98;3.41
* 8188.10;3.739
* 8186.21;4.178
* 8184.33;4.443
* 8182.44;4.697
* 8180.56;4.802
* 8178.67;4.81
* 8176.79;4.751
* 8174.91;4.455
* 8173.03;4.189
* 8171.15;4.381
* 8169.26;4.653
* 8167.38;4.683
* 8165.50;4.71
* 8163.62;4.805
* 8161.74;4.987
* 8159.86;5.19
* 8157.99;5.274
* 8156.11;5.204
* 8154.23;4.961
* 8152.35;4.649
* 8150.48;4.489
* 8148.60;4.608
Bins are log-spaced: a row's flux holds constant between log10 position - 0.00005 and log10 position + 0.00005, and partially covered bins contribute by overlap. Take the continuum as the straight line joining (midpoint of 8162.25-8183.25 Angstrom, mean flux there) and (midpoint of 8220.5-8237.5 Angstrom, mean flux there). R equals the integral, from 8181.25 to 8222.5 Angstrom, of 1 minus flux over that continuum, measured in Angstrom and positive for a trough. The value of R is 2.3 Angstrom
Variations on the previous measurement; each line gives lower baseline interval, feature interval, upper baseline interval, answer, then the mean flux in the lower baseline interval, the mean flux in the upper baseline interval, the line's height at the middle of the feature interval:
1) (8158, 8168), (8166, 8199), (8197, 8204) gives 2.9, 4.92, 4.65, 4.78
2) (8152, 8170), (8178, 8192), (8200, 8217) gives 1.3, 4.92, 4.4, 4.66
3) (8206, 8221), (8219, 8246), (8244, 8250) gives 0.0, 4.16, 4.3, 4.24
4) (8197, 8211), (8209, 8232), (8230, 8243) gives 2.4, 4.47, 4.67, 4.57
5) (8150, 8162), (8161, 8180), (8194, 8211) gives 0.7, 4.99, 4.46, 4.82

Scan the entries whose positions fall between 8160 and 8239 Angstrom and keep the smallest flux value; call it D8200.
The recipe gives 2.805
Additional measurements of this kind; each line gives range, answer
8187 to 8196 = 3.41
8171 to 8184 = 4.189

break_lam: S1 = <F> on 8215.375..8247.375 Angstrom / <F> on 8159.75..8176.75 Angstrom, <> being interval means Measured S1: 0.91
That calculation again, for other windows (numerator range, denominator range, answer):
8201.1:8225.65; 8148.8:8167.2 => 0.83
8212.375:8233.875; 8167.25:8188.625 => 0.92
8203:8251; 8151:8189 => 0.92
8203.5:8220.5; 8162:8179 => 0.92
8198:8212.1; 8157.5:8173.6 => 0.93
